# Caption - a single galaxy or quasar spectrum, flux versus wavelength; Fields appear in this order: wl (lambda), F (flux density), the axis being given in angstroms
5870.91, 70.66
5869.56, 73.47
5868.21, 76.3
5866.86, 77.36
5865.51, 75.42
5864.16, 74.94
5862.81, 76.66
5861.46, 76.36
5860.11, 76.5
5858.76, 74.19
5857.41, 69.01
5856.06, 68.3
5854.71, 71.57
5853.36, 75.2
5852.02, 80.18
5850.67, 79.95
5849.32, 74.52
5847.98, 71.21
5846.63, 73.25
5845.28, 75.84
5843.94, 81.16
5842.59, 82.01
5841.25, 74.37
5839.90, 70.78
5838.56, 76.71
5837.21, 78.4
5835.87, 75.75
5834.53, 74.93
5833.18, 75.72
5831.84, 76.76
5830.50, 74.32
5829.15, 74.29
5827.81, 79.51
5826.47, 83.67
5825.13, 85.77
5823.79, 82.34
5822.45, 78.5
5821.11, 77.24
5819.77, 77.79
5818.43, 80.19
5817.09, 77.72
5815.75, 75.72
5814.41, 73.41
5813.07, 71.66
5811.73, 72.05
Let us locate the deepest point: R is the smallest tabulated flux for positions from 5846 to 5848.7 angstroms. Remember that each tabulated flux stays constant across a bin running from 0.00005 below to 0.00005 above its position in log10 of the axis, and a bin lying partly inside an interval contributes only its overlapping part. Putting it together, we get 71.21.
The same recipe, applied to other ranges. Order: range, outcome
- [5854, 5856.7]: 68.3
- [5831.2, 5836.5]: 74.93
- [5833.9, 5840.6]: 70.78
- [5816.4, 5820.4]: 77.72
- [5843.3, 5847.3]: 73.25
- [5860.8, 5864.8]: 74.94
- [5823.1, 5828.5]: 79.51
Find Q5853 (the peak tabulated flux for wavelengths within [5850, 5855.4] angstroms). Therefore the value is 80.18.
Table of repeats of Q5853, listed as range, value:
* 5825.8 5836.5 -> 83.67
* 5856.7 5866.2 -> 76.66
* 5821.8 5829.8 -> 85.77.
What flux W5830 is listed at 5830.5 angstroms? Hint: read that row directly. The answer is 74.32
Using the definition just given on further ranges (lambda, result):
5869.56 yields 73.47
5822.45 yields 78.5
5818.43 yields 80.19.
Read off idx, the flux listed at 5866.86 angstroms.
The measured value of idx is 77.36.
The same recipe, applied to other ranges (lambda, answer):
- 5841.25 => 74.37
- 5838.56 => 76.71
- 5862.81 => 76.66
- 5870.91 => 70.66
